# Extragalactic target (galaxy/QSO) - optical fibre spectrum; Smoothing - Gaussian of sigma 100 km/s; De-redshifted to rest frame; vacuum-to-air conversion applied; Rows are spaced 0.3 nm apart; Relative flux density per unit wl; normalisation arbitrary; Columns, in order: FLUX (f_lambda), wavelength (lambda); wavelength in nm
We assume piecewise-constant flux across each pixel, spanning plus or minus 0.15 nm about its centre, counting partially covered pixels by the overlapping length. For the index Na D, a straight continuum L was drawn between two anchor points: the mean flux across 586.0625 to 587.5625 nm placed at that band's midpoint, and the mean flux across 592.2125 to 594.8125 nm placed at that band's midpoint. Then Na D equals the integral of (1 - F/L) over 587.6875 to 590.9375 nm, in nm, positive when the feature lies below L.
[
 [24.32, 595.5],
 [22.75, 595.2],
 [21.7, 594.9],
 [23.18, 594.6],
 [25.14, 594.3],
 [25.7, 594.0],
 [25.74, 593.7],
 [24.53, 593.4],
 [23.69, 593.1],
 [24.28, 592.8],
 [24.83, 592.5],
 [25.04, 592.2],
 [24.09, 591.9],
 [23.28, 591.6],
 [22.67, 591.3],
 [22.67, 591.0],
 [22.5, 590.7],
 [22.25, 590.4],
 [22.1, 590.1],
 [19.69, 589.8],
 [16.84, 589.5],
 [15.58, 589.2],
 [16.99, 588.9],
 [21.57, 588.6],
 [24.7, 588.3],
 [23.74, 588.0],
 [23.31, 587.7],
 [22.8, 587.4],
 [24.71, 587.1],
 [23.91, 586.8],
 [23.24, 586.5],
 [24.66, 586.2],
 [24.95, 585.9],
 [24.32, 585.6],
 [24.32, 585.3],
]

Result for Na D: 0.450 nm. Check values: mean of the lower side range 23.9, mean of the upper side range 24.6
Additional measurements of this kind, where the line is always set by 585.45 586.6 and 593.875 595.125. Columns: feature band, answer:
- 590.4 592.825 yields 0.045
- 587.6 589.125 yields 0.157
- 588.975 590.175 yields 0.293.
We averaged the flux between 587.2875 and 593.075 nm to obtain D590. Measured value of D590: 22.1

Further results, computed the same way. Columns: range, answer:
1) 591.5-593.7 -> 24.4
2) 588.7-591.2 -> 19.9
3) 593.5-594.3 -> 25.5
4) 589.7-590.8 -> 21.7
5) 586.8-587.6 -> 23.8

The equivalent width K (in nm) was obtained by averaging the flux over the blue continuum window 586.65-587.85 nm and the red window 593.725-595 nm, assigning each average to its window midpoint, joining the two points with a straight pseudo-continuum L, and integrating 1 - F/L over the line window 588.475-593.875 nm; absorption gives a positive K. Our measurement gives 0.412 nm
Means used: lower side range 23.7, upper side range 24.2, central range 22.1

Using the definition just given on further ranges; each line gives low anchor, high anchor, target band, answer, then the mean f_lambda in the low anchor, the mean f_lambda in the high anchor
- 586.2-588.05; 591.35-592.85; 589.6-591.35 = 0.16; 23.7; 24.2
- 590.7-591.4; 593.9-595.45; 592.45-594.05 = -0.10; 22.6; 23.7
